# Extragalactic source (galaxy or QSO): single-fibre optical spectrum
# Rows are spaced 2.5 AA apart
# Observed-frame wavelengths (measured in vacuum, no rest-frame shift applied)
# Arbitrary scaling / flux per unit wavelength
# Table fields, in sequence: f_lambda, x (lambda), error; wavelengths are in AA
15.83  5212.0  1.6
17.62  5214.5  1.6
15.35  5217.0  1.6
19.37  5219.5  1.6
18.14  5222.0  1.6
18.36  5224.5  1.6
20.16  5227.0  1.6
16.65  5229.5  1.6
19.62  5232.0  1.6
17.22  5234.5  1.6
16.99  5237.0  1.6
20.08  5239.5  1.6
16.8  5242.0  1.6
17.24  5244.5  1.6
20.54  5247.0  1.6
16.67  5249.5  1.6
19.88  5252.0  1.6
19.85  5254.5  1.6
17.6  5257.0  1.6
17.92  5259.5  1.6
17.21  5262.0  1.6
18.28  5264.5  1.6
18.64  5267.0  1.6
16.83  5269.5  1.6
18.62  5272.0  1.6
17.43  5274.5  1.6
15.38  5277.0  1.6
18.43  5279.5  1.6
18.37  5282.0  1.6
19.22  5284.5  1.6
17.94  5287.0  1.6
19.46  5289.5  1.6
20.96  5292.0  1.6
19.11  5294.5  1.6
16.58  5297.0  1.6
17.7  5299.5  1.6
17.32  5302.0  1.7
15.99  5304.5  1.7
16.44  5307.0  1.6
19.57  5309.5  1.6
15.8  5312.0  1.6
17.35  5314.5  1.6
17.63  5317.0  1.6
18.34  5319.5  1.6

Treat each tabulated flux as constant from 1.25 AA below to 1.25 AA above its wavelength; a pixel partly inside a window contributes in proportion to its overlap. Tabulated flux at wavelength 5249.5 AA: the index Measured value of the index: 16.67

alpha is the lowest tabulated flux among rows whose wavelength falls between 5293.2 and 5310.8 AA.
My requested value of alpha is 15.99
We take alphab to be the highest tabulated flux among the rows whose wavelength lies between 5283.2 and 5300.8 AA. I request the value 20.96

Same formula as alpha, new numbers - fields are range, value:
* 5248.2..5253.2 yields 16.67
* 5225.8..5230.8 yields 16.65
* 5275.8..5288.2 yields 15.38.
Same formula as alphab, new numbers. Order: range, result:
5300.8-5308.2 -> 17.32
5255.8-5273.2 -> 18.64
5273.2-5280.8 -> 18.43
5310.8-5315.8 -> 17.35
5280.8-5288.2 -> 19.22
